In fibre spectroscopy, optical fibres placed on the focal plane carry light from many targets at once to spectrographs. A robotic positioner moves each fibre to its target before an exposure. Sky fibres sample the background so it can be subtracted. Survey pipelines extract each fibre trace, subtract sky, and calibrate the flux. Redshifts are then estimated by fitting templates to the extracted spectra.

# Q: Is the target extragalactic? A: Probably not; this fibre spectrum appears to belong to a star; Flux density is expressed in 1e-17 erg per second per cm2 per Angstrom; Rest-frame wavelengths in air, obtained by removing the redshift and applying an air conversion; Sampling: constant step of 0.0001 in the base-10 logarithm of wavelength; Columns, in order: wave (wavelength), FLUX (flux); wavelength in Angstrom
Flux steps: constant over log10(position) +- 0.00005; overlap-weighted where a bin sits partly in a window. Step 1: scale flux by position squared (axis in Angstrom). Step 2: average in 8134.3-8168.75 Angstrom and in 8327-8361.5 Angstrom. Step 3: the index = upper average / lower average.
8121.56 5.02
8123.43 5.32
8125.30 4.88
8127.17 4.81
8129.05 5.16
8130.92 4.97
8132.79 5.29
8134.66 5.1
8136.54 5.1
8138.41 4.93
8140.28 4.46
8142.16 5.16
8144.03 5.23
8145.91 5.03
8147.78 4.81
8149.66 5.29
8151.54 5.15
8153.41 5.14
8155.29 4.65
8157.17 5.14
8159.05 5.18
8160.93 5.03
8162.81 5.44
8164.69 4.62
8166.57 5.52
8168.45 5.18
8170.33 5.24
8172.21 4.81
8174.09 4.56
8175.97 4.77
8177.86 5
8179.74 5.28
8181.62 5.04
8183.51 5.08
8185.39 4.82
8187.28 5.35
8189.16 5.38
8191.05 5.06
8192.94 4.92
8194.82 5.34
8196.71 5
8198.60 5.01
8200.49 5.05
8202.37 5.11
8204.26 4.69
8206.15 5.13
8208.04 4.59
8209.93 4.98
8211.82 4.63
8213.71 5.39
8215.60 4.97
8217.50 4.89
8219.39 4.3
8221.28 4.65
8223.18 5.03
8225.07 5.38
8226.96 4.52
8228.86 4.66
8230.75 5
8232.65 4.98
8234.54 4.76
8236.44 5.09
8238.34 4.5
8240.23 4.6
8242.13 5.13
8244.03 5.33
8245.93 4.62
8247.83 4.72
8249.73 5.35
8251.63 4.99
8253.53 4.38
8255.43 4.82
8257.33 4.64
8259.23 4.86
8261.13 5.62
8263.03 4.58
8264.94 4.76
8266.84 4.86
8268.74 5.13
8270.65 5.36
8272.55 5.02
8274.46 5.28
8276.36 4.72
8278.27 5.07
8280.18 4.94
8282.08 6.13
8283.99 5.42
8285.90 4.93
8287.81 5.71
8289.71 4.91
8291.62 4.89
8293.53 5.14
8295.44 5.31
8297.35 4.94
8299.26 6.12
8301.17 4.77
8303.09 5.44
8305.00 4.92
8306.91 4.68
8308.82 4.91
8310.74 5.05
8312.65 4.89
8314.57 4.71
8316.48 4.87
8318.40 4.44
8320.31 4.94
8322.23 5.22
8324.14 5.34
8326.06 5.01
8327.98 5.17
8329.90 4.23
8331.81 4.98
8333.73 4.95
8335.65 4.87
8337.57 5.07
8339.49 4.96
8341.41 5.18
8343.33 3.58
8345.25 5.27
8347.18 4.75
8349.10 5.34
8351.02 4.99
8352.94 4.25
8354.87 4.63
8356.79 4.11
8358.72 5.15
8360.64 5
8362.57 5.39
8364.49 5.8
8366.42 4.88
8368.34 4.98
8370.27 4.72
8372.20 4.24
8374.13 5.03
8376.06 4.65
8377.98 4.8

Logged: 1.00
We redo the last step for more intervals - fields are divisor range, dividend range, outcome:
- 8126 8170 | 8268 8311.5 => 1.06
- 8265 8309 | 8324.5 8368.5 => 0.96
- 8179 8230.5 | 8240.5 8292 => 1.03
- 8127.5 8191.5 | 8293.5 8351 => 1.02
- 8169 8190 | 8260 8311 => 1.05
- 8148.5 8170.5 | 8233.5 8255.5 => 0.97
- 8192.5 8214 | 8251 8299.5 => 1.04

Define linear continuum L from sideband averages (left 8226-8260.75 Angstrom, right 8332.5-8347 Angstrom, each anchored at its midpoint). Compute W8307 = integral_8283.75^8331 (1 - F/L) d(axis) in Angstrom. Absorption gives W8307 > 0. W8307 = -1.9 Angstrom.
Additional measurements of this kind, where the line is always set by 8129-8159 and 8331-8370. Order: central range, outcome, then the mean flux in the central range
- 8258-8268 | 0.1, 4.93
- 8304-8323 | 0.3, 4.86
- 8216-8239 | 0.8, 4.82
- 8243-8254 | 0.1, 4.92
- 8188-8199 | -0.3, 5.13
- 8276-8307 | -1.6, 5.2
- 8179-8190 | -0.3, 5.16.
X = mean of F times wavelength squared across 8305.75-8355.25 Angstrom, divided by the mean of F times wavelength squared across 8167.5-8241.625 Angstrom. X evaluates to 1.01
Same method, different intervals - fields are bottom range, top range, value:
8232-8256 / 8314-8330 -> 1.03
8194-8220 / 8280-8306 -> 1.09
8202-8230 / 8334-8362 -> 1.02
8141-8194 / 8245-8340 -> 1.02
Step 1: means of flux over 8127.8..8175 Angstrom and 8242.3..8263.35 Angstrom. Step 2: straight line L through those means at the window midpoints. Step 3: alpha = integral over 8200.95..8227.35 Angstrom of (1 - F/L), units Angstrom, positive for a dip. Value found 0.43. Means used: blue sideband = 5.05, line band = 4.89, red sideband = 4.92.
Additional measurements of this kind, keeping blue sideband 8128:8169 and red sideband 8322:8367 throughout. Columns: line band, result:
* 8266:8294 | -1.1 Angstrom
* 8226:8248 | 0.8 Angstrom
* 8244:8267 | 0.5 Angstrom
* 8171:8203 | 0.0 Angstrom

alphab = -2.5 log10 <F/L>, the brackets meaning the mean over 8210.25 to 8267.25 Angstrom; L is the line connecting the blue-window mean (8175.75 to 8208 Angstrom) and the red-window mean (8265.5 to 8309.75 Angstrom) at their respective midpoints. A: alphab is 0.05 mag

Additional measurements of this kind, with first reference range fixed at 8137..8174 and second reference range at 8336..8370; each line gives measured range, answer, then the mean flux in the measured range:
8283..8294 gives -0.048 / 5.17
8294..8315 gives -0.031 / 5.08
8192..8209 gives 0.006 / 4.98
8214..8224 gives 0.043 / 4.8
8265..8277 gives -0.020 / 5.05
